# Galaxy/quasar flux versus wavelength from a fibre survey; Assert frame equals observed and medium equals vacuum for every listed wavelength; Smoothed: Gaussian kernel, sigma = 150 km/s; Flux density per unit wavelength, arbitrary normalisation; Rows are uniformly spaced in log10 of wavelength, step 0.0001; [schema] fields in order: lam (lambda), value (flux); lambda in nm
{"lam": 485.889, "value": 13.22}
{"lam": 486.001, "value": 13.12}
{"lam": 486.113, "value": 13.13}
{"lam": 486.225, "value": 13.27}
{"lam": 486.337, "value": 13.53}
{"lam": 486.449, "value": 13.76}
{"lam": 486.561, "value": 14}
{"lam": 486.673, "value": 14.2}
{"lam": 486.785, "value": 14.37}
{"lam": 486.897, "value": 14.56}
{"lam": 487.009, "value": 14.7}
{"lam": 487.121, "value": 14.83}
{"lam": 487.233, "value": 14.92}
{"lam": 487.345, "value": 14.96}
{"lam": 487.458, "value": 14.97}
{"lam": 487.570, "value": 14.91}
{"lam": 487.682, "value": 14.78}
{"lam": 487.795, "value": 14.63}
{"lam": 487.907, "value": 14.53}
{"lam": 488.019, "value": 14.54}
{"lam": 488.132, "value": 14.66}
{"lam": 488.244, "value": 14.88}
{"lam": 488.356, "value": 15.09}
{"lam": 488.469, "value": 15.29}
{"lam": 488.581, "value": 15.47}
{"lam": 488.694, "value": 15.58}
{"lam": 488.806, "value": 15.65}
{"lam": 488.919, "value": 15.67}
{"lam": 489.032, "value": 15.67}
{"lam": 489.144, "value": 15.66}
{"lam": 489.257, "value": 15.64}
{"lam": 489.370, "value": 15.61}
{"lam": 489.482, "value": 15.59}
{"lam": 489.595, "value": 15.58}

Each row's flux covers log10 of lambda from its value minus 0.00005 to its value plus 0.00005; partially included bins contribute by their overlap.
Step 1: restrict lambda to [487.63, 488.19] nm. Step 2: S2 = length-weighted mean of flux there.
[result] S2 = 14.6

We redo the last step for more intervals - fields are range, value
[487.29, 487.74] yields 14.9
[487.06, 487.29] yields 14.9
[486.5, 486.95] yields 14.3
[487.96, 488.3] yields 14.7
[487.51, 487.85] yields 14.8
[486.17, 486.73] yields 13.8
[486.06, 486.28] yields 13.2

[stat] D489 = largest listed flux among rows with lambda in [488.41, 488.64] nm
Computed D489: 15.47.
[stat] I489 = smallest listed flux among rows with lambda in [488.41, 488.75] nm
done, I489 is 15.29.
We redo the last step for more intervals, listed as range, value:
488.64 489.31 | 15.58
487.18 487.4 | 14.92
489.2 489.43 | 15.61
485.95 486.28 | 13.12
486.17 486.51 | 13.27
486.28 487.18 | 13.53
